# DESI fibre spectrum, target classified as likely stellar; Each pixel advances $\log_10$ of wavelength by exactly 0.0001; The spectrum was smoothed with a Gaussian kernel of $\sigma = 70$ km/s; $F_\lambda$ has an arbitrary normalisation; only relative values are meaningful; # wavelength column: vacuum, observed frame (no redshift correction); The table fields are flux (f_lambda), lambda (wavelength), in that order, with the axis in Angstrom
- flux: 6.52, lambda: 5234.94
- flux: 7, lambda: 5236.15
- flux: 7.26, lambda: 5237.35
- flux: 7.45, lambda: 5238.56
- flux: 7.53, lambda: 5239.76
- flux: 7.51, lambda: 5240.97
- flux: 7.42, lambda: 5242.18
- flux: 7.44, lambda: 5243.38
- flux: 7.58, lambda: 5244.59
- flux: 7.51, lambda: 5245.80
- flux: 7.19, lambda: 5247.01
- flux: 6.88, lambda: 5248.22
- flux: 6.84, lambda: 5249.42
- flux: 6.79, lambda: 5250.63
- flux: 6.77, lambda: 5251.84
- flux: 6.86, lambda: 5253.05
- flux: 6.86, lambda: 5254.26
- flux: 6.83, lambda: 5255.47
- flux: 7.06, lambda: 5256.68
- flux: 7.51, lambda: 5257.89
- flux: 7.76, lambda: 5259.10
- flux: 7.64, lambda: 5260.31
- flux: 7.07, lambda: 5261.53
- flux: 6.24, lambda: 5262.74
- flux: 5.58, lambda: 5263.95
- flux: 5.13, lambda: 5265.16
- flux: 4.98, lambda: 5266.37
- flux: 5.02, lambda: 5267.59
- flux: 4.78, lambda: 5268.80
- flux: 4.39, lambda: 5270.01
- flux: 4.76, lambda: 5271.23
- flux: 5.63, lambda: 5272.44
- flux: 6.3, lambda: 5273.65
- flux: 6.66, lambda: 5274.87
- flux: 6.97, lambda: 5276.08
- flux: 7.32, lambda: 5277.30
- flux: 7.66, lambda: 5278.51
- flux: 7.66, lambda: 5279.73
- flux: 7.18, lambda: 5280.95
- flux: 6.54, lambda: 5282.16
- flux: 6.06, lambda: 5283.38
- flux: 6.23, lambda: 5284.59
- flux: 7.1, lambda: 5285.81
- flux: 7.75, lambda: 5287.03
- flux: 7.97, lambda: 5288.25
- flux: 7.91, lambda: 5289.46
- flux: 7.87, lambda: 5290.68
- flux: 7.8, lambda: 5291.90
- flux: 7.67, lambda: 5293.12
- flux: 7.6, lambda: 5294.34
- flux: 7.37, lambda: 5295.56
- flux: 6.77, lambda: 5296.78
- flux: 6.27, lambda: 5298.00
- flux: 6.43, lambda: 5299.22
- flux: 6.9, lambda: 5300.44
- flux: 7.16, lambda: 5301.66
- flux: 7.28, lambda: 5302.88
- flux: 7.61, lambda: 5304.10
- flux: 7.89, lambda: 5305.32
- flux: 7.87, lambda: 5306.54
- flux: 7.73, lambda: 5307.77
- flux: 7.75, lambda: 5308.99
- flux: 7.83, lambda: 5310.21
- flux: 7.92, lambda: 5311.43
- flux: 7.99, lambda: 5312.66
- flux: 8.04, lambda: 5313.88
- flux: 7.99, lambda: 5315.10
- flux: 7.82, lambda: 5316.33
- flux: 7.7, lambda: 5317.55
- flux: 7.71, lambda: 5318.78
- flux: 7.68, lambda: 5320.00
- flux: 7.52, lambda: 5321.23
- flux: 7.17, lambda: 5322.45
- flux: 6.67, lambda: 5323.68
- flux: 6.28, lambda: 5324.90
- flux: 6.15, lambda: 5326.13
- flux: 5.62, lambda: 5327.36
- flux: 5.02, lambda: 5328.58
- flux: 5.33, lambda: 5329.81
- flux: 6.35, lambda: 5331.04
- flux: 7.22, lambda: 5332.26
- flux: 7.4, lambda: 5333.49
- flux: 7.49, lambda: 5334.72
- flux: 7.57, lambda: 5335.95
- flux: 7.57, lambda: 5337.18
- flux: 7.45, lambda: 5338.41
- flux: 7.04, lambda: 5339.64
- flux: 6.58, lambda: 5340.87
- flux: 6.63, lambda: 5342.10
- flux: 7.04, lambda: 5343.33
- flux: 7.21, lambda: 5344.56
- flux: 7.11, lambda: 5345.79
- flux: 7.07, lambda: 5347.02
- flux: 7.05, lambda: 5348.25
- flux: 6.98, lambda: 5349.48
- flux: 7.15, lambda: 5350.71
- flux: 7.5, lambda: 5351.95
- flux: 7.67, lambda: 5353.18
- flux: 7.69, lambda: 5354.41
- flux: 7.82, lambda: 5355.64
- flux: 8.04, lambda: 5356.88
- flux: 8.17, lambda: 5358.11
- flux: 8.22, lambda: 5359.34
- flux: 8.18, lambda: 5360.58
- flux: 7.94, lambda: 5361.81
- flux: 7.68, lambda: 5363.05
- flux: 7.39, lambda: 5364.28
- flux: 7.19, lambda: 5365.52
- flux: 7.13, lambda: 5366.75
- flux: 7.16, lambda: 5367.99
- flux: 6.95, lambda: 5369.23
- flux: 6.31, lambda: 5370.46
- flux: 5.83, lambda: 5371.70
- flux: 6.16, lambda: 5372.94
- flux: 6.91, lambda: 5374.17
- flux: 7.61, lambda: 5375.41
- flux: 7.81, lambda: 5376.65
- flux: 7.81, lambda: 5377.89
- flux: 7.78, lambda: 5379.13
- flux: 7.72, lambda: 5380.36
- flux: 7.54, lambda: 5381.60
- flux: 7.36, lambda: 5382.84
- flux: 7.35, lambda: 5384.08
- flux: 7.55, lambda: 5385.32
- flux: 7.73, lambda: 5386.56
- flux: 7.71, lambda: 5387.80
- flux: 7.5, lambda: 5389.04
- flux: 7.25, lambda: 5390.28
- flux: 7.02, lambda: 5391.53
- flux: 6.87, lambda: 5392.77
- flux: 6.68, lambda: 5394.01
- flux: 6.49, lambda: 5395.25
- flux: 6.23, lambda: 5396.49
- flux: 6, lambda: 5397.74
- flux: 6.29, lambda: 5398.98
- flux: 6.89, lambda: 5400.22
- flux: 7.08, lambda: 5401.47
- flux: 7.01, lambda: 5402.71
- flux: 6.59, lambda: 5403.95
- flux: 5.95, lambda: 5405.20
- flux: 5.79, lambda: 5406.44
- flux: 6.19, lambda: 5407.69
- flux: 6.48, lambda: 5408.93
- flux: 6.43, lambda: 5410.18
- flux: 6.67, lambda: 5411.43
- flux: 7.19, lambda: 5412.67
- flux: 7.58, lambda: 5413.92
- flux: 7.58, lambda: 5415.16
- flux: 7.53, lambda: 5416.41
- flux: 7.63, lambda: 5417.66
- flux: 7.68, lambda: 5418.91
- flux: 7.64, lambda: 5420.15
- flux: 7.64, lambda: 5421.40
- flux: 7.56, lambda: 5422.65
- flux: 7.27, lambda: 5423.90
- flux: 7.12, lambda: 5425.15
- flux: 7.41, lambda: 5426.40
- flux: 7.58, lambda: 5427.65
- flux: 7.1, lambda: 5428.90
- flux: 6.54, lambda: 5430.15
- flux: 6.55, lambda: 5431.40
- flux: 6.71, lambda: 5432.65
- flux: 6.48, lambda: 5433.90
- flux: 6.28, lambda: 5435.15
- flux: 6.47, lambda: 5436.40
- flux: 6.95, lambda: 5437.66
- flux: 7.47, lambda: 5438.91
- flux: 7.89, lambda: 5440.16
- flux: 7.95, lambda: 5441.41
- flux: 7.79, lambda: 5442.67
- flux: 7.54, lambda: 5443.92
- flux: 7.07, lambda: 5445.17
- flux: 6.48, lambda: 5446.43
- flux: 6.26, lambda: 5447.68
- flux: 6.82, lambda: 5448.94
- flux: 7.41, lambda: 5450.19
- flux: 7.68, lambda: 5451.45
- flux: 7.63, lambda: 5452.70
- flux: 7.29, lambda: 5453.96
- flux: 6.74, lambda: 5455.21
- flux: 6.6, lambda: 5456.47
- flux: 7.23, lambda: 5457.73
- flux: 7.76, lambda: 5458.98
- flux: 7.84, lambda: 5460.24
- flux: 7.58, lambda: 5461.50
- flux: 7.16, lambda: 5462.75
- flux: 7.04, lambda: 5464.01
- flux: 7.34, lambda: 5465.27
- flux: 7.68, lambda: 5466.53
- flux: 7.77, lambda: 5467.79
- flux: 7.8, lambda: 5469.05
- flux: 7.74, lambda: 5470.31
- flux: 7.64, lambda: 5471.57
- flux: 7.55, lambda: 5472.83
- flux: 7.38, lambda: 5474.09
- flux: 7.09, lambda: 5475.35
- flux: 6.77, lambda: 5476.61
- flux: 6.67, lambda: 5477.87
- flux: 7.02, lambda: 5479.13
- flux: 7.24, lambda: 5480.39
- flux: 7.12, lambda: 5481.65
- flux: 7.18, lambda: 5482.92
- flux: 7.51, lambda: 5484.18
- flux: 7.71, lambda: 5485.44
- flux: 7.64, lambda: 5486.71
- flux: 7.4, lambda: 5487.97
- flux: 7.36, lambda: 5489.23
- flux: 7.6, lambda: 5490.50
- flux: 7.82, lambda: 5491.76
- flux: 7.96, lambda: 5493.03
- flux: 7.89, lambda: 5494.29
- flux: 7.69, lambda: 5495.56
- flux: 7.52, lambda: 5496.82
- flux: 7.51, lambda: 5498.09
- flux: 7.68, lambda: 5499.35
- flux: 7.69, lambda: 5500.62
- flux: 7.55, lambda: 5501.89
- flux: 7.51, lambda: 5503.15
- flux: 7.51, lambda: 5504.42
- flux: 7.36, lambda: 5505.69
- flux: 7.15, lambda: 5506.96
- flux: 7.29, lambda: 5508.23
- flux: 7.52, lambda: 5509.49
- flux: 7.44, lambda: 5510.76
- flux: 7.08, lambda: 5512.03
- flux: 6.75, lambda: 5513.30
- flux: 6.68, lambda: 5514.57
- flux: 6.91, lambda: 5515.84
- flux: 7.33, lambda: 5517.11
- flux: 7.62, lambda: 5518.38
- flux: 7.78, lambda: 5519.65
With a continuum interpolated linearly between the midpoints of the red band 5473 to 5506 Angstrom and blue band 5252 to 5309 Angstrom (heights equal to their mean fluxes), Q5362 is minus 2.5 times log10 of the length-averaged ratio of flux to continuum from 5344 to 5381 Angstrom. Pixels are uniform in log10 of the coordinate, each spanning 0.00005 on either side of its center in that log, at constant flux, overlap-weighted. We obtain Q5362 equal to -0.05 mag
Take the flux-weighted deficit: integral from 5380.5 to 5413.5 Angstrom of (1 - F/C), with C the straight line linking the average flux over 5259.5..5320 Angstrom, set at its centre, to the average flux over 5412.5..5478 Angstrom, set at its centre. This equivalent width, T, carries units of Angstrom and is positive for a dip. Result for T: 1.49 Angstrom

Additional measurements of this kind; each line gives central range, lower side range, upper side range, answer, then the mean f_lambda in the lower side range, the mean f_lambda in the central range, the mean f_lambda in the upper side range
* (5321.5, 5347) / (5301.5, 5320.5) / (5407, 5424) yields 2.9 Angstrom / 7.76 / 6.76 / 7.21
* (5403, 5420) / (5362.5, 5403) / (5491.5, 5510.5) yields 0.7 Angstrom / 7.09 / 6.89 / 7.57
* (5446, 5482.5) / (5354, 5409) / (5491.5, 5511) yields 0.9 Angstrom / 7.14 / 7.26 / 7.57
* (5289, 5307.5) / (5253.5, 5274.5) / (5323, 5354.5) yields -2.6 Angstrom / 6.1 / 7.36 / 6.87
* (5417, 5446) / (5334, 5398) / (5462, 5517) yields 0.4 Angstrom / 7.27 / 7.23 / 7.39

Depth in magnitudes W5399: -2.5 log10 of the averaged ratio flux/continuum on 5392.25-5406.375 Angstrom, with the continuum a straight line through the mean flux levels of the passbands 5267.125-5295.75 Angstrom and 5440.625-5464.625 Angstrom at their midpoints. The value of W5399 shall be 0.09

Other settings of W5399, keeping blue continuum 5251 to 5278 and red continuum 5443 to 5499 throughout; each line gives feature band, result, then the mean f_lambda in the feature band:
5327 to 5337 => 0.01 mag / 6.57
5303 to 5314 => -0.20 mag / 7.81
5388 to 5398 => 0.02 mag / 6.82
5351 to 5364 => -0.16 mag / 7.86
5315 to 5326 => -0.11 mag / 7.31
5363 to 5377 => -0.02 mag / 6.97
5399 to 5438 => 0.02 mag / 6.94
